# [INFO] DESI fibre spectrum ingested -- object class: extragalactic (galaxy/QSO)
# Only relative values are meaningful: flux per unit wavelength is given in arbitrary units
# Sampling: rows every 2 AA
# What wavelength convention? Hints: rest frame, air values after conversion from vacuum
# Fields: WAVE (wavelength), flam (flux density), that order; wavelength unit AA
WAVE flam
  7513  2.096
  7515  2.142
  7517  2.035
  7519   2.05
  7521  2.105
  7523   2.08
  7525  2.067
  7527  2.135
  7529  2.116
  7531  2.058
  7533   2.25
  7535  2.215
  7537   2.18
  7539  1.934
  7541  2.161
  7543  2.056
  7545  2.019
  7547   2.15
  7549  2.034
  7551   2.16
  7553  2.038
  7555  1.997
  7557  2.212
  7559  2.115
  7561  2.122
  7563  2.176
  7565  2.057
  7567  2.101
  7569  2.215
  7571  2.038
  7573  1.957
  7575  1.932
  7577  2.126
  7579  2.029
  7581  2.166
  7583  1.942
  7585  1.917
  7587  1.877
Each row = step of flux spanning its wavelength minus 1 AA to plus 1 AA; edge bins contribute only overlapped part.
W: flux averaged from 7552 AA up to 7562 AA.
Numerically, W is 2.1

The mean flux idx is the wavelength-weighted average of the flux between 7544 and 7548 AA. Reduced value 2.08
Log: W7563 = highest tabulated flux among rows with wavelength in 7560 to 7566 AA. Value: 2.176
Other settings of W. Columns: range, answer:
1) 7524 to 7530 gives 2.11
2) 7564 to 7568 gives 2.08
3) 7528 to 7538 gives 2.16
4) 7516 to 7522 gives 2.06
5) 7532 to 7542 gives 2.15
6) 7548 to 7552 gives 2.1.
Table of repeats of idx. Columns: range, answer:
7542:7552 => 2.08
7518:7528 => 2.09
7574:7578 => 2.03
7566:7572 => 2.12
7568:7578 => 2.05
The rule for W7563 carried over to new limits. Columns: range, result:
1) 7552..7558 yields 2.212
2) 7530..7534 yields 2.25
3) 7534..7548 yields 2.215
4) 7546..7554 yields 2.16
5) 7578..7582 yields 2.166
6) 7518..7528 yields 2.135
